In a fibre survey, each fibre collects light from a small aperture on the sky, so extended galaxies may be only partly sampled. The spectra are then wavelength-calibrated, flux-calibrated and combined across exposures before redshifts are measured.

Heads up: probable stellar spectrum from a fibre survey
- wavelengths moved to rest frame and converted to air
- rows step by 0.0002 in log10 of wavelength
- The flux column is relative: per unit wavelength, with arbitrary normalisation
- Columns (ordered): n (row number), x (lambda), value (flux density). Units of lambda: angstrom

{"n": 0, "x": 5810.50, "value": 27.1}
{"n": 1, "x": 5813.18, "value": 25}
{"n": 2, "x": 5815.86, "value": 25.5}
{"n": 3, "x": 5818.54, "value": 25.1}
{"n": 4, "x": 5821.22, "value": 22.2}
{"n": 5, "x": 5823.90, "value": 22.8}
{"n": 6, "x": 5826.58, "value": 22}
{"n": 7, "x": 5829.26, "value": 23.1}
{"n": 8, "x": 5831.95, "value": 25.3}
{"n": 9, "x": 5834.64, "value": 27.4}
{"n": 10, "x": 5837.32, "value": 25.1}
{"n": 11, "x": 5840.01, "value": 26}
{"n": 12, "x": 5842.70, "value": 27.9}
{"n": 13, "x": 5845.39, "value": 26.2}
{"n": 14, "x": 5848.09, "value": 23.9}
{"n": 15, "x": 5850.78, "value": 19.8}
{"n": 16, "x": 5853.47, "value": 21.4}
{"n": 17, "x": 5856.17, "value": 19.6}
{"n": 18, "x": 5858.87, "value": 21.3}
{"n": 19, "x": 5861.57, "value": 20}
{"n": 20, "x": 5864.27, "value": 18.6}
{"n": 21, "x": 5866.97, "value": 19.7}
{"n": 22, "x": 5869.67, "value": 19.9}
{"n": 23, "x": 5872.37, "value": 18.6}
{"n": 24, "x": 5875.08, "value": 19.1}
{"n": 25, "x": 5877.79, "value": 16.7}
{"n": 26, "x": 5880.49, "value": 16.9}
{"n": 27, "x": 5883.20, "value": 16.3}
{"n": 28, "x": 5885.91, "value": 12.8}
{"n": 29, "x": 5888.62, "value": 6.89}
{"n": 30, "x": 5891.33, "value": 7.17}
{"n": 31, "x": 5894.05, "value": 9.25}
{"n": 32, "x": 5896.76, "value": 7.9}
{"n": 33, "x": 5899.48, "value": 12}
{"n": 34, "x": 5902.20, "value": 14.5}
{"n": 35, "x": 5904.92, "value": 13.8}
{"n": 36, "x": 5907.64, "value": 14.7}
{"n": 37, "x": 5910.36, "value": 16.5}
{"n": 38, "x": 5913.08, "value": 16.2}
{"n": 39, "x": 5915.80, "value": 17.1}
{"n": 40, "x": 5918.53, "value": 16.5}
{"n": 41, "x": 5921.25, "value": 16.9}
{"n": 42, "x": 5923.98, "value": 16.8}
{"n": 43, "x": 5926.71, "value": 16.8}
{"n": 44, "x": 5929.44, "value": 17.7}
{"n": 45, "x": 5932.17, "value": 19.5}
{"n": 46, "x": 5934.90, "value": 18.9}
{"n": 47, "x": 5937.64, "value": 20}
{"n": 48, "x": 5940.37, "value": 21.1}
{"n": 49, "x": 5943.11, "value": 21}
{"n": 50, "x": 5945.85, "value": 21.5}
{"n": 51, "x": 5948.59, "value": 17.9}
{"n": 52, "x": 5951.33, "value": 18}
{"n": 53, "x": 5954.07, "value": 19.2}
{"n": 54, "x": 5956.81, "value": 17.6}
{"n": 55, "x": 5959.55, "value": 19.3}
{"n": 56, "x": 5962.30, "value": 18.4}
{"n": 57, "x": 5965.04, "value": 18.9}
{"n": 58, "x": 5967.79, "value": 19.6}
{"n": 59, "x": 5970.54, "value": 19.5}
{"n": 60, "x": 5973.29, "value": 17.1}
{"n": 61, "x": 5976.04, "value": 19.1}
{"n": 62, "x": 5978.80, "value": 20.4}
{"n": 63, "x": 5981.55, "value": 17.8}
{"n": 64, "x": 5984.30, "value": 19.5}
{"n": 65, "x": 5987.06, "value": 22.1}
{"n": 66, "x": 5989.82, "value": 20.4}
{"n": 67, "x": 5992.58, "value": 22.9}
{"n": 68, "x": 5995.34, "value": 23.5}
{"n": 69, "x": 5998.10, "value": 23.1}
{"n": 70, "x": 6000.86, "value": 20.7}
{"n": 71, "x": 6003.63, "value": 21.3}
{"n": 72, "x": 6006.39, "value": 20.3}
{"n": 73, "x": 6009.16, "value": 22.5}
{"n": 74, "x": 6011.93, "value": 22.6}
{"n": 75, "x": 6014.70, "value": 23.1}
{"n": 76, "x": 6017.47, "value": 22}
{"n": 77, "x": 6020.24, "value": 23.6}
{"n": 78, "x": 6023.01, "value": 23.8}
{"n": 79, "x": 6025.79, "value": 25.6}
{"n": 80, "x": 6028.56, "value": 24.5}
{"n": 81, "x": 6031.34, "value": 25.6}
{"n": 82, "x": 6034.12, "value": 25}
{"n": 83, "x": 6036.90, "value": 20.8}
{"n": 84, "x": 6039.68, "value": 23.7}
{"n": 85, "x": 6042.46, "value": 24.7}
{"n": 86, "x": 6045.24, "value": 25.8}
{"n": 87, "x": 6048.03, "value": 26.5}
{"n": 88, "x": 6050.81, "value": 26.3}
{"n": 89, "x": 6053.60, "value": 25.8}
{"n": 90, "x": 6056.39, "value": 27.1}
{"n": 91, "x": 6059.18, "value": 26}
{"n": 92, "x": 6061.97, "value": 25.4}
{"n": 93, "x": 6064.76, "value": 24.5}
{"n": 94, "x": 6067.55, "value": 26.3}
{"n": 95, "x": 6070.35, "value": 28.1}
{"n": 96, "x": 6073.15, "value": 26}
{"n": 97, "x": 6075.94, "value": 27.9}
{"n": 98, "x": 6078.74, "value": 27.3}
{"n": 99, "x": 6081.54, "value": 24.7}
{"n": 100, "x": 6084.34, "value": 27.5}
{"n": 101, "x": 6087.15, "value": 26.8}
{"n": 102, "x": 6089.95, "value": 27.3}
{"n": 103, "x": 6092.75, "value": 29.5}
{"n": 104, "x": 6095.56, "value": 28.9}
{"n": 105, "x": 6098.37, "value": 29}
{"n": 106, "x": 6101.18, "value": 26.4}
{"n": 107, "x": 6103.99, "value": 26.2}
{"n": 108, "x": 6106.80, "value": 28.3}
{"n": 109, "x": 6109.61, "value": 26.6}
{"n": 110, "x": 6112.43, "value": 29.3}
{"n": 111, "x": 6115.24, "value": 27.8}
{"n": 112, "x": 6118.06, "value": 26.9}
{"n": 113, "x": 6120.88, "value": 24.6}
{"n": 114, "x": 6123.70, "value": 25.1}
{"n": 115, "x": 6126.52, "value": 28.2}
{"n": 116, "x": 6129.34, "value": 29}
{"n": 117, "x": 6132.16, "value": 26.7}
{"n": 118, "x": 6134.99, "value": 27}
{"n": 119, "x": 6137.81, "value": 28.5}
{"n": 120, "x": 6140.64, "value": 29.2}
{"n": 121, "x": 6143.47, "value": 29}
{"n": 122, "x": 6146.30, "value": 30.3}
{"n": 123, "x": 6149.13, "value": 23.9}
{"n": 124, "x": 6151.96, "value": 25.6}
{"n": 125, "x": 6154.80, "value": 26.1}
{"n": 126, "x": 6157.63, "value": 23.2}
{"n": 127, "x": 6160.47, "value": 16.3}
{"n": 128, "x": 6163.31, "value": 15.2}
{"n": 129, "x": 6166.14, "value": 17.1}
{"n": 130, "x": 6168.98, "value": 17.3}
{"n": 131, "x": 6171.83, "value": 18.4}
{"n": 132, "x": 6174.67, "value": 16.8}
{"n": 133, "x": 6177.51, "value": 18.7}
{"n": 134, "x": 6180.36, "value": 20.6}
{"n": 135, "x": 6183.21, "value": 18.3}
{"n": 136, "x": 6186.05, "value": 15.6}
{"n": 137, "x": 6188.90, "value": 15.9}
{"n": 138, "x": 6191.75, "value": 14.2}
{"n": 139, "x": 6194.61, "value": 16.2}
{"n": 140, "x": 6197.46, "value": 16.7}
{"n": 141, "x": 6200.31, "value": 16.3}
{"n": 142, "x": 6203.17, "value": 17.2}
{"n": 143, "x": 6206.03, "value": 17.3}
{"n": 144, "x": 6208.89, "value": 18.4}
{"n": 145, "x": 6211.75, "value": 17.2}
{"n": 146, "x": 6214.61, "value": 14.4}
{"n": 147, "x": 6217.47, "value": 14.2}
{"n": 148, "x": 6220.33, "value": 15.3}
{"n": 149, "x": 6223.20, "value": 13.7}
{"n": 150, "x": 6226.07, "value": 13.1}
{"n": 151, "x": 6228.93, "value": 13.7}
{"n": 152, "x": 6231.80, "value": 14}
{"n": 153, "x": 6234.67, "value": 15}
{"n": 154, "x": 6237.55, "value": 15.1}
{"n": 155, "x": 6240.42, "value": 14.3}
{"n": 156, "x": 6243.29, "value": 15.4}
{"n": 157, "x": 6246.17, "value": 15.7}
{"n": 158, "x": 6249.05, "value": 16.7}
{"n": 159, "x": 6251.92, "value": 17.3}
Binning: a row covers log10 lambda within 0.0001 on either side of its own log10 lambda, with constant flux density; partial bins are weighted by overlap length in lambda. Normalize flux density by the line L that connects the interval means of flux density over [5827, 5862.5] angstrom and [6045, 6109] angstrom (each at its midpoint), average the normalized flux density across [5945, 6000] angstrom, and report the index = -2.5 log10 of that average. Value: 0.27 mag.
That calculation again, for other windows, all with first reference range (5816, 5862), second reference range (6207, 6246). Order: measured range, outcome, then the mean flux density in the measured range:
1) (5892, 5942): 0.35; 15.8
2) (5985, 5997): -0.10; 22.1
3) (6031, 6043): -0.23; 23.8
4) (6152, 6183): -0.18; 19.2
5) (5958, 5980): 0.09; 19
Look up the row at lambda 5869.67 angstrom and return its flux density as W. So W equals 19.9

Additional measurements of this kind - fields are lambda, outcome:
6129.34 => 29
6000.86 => 20.7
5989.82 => 20.4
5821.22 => 22.2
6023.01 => 23.8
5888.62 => 6.89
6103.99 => 26.2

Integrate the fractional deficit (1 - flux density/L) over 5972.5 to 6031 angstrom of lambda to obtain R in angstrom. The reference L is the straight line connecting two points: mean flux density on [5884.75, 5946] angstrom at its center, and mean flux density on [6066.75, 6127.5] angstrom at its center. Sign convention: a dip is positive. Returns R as -2.2 angstrom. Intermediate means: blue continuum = 15.4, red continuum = 27.2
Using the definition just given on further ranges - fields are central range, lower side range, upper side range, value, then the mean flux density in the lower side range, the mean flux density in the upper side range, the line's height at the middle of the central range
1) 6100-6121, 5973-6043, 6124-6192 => -4.6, 22.2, 22.3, 22.3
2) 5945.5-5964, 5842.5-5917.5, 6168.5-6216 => -2.1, 16.8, 17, 16.8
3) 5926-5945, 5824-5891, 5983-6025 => 1.7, 20.4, 22.1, 21.3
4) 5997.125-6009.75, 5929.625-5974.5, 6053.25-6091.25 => 0.5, 19.2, 26.5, 22.3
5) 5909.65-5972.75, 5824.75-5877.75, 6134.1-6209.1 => 9.3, 22.2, 20.3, 21.7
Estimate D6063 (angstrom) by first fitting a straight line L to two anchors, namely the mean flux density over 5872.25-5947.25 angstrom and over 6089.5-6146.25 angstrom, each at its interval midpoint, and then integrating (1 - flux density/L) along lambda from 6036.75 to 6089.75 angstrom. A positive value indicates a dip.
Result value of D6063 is -3.02 angstrom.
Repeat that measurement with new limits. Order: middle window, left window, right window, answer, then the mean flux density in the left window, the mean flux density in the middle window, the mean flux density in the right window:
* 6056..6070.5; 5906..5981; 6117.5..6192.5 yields -3.71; 18.4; 26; 22.5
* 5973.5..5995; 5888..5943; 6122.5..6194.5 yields -3.85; 15.3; 20.3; 22.1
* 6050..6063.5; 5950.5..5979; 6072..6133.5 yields -0.91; 18.8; 26.1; 27.3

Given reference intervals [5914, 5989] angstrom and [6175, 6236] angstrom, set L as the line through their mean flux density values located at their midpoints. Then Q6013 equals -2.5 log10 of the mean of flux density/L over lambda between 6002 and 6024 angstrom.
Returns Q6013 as -0.23 mag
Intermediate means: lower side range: 18.8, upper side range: 16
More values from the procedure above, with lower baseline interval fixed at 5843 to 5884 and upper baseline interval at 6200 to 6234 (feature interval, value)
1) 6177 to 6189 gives -0.14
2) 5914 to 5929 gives 0.15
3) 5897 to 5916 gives 0.33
